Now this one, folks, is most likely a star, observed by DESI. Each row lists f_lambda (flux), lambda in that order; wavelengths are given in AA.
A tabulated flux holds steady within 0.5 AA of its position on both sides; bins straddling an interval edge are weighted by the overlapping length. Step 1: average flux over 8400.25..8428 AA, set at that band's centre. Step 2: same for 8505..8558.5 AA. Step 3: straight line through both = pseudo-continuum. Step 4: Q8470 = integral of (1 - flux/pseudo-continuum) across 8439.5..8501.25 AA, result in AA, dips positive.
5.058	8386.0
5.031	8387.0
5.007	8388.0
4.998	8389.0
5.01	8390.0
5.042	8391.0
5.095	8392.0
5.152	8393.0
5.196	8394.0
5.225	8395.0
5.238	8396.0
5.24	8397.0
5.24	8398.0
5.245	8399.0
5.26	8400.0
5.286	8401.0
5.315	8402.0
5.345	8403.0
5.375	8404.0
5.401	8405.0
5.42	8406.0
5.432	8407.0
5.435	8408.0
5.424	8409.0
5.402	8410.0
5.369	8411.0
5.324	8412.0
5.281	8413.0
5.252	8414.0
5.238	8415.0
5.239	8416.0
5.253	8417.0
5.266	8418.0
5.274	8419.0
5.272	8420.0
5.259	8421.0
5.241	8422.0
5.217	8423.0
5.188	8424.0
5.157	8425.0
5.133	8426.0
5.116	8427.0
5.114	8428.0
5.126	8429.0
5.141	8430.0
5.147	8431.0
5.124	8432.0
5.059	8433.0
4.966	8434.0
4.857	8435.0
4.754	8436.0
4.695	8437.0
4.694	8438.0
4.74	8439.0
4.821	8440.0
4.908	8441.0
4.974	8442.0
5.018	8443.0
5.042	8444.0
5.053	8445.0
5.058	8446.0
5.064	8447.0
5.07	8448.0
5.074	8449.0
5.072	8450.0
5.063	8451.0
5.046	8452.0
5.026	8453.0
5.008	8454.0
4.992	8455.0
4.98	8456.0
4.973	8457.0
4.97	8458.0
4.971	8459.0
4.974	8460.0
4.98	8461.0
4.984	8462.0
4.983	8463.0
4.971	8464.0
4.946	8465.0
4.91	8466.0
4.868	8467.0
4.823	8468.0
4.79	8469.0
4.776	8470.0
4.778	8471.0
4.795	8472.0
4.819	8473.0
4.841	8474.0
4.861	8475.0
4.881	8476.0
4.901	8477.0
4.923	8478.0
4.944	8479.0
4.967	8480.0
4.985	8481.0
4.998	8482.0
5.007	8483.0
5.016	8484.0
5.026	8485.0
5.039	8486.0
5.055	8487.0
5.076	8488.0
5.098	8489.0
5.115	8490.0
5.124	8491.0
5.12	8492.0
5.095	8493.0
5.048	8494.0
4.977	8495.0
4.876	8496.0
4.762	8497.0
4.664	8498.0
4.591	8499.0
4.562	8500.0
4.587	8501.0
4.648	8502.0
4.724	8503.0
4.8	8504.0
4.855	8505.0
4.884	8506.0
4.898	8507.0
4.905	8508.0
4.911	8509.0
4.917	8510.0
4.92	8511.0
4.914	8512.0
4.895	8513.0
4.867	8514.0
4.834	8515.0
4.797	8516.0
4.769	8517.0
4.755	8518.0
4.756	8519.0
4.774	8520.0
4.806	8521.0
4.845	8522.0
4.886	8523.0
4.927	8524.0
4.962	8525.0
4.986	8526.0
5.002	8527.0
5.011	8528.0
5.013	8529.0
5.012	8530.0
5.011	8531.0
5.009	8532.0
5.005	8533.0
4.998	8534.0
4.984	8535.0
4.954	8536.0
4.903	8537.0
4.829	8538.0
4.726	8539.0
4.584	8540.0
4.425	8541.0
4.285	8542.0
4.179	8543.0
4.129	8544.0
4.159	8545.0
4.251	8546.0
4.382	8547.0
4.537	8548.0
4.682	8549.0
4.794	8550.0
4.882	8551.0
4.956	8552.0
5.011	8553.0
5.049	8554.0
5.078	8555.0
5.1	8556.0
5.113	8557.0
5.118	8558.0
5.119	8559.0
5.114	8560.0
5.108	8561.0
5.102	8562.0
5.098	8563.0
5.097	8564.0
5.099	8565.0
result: 1.4 AA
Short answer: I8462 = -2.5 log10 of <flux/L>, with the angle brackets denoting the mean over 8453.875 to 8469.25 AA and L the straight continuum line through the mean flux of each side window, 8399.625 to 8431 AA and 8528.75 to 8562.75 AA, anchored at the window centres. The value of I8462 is 0.04 mag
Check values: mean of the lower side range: 5.27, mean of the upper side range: 4.81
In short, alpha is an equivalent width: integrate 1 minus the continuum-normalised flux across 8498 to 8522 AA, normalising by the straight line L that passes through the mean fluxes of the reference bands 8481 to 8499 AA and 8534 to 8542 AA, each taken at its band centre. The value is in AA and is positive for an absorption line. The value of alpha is 0.5 AA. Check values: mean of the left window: 4.99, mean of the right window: 4.76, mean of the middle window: 4.8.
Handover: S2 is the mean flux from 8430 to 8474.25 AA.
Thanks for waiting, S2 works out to 4.95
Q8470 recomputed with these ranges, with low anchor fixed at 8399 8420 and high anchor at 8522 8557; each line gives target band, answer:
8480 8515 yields 0.4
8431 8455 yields 1.0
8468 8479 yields 0.5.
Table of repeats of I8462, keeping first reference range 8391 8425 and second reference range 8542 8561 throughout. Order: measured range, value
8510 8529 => -0.001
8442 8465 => 0.021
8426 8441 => 0.049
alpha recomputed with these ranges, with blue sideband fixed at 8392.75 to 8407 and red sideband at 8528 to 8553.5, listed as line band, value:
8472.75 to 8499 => -0.1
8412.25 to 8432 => 0.0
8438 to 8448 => 0.3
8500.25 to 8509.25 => 0.1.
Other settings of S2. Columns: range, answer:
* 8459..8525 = 4.89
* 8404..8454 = 5.13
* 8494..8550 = 4.77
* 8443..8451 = 5.06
